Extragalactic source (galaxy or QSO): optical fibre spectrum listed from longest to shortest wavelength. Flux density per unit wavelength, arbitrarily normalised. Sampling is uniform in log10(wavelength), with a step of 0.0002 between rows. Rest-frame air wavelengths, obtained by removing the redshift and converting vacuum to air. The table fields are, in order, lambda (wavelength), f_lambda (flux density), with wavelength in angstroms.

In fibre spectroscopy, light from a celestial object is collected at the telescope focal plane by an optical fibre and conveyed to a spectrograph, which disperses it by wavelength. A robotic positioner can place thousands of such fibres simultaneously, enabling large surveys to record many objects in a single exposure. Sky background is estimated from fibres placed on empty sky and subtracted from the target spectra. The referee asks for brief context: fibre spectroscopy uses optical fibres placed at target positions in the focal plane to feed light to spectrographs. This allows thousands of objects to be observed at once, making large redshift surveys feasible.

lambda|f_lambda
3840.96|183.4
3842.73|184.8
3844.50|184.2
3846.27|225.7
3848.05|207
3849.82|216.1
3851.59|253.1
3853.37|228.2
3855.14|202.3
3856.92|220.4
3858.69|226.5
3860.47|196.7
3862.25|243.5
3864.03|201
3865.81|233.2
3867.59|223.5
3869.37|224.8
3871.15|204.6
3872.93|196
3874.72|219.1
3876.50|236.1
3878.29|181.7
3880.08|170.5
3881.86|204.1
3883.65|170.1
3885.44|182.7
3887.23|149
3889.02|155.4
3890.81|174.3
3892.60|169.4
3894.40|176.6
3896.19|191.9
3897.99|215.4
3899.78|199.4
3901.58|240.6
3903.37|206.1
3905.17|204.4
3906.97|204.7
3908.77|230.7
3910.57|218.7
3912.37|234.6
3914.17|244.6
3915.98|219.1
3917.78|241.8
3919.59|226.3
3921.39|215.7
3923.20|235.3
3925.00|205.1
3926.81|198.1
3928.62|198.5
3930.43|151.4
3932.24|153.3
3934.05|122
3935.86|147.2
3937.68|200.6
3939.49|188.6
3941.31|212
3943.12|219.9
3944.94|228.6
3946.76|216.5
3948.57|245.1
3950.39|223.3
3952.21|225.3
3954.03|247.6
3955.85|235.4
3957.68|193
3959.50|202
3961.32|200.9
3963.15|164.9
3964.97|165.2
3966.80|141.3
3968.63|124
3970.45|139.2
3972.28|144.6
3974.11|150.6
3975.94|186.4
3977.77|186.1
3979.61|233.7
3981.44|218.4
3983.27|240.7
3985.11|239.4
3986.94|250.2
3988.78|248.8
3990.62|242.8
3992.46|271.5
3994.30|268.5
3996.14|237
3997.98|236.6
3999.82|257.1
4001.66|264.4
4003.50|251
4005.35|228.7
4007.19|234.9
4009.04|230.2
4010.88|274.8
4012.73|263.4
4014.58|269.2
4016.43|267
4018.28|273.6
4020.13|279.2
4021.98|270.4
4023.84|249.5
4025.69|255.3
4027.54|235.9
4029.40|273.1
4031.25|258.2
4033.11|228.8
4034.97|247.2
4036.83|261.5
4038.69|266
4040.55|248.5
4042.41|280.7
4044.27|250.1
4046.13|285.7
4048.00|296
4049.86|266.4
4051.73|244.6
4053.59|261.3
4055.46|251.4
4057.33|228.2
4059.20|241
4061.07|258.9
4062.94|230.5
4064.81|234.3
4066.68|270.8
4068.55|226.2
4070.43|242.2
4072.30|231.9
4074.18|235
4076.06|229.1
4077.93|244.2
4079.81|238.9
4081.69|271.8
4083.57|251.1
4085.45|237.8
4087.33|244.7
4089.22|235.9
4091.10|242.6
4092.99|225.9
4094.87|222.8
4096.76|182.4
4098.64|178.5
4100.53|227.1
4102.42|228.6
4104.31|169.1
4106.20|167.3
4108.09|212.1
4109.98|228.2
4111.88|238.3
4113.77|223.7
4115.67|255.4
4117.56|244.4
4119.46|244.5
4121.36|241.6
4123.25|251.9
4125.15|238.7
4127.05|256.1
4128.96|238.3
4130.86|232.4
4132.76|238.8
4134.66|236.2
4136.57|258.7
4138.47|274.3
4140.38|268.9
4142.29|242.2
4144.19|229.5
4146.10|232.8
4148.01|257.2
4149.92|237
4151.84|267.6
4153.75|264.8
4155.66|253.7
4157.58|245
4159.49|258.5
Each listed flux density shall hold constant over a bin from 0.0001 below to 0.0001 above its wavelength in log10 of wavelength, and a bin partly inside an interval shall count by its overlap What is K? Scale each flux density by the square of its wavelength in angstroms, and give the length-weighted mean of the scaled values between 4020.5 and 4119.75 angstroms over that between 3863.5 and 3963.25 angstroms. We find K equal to 1.28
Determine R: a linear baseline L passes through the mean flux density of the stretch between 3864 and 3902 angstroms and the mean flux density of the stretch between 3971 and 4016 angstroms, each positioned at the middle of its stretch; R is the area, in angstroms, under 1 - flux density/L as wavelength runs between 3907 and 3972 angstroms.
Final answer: 4.5 angstroms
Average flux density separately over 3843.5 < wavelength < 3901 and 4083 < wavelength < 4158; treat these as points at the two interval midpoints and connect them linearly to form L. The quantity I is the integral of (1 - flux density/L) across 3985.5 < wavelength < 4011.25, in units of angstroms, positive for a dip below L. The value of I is -3.5 angstroms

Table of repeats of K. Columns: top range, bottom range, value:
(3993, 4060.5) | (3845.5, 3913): 1.34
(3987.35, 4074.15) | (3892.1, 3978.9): 1.35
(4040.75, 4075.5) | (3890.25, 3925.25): 1.27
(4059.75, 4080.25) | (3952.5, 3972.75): 1.41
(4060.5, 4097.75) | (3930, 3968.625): 1.31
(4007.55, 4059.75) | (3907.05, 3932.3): 1.28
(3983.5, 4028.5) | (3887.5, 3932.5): 1.30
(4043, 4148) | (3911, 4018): 1.18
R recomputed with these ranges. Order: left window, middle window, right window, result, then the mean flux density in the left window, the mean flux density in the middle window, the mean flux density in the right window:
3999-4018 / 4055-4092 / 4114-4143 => 1.3 angstroms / 255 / 242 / 248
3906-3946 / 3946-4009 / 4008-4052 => 4.8 angstroms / 204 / 215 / 262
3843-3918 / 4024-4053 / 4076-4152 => -4.3 angstroms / 207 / 260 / 235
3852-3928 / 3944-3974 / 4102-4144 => 3.3 angstroms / 208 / 192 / 236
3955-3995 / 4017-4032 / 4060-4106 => -3.3 angstroms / 202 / 262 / 231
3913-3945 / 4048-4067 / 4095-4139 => -2.7 angstroms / 200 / 250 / 229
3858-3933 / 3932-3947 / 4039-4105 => 1.8 angstroms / 204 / 188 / 241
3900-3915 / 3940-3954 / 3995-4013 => 0.5 angstroms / 222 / 225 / 248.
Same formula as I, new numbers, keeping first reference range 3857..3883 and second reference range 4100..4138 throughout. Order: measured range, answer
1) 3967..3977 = 3.2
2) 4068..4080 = -0.4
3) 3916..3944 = 2.8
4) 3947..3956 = -0.6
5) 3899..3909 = 0.0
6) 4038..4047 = -1.6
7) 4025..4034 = -1.0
